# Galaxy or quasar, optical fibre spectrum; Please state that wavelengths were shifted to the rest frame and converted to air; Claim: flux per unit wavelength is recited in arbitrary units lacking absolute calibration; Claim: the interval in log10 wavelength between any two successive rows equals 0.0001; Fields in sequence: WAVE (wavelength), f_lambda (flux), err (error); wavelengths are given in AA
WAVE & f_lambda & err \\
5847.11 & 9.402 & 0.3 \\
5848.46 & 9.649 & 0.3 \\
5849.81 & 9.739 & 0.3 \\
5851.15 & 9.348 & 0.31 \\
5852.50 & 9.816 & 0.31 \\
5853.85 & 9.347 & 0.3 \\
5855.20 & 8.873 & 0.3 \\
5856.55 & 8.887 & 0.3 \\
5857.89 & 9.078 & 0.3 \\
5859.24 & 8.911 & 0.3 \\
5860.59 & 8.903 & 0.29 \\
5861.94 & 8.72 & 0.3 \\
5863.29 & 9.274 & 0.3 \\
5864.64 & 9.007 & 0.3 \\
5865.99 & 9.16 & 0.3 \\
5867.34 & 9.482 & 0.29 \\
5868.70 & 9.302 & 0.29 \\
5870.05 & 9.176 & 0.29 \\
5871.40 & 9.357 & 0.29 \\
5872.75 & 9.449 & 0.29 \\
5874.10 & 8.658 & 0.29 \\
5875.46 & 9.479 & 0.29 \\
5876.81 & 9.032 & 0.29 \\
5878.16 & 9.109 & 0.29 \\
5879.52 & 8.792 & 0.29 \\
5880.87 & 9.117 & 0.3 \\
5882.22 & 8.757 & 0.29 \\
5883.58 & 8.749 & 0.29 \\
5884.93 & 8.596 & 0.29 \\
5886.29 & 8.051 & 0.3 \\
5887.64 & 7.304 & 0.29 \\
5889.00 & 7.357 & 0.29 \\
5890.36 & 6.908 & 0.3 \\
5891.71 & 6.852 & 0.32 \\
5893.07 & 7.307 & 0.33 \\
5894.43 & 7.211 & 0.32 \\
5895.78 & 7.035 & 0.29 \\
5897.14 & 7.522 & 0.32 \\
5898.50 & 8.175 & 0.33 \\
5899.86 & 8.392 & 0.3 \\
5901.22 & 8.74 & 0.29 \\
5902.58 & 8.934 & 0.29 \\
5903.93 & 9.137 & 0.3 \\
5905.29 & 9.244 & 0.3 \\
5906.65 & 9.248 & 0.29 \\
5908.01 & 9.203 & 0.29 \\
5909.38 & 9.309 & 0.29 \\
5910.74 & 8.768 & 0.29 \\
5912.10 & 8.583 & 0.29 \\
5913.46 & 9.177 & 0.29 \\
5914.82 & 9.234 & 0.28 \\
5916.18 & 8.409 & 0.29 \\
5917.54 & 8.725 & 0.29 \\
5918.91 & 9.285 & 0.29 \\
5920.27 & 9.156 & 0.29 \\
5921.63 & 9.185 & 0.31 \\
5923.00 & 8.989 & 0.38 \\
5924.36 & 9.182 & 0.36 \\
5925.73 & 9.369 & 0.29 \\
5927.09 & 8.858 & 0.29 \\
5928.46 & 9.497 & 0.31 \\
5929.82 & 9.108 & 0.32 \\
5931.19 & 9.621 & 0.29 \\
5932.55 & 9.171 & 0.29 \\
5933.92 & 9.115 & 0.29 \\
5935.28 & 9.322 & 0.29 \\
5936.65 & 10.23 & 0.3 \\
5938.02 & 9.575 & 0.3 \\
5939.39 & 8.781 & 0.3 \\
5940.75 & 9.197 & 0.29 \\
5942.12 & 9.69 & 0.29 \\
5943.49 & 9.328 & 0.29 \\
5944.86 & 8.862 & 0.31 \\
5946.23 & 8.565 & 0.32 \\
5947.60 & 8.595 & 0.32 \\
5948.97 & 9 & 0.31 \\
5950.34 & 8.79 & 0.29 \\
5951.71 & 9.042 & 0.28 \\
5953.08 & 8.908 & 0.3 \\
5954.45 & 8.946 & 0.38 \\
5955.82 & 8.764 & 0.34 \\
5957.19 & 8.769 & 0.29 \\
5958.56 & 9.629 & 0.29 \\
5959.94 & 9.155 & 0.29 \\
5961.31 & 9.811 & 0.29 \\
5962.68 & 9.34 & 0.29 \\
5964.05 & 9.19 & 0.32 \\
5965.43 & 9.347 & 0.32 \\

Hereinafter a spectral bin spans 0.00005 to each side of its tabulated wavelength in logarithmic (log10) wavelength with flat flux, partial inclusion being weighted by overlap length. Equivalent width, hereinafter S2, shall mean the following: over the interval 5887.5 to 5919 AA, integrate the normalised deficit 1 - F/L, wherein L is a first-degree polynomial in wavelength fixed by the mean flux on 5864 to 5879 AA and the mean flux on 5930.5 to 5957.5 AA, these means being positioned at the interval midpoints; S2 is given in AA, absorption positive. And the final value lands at 2.8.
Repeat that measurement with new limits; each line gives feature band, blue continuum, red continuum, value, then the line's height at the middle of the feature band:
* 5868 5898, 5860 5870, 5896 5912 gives 2.1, 8.94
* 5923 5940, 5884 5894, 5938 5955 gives -1.4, 8.61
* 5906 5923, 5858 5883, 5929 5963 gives 0.2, 9.14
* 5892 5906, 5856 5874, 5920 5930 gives 1.6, 9.15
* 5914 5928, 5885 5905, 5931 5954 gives -0.8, 8.56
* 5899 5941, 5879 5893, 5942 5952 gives -2.9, 8.53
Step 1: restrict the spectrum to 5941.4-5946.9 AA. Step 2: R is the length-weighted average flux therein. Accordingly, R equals 9.1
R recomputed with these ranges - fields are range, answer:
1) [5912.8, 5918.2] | 8.9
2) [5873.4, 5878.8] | 9.07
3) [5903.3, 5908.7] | 9.19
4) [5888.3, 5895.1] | 7.12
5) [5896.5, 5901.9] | 8.2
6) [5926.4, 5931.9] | 9.28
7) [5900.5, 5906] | 9.02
